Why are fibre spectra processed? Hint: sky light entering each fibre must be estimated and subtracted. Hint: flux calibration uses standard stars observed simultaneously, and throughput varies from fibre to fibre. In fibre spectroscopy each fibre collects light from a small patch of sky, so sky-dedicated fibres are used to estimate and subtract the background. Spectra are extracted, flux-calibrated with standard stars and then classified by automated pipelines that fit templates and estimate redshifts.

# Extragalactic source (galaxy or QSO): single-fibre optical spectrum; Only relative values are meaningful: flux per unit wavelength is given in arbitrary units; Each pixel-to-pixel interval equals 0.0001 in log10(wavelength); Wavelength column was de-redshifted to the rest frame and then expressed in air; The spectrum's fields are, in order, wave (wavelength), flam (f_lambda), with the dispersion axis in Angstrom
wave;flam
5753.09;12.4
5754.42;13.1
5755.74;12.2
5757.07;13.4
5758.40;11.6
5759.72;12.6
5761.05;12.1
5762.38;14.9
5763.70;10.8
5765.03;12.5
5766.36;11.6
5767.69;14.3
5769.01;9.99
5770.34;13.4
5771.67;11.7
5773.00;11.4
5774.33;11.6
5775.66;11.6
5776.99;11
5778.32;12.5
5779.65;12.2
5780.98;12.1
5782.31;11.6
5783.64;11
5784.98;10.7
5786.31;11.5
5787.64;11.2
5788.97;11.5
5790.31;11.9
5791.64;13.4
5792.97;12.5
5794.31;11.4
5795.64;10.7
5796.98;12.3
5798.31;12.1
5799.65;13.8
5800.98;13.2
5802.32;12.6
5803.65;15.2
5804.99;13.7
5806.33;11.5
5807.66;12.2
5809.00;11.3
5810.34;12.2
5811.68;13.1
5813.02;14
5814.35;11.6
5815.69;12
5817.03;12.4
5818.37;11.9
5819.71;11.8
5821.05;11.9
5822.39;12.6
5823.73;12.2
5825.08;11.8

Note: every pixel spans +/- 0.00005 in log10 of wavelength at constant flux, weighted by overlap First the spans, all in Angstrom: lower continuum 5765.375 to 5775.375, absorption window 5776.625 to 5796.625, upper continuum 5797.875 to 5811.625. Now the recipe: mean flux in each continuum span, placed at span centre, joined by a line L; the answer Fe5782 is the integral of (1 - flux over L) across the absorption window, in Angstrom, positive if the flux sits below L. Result 1.09 Angstrom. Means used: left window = 12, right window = 12.8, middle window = 11.7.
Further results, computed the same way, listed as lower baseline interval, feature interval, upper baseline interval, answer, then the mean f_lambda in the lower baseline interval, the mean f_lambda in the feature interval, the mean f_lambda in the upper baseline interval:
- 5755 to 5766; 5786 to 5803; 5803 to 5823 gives 0.4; 12.5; 12.2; 12.5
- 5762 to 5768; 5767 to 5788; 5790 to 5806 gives 1.5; 12.6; 11.7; 12.7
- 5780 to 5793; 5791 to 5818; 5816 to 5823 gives -1.4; 11.7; 12.6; 12.1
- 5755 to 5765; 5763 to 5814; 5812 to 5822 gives 1.1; 12.5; 12.1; 12.3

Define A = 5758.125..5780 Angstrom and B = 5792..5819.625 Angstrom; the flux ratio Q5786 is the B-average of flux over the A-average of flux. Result 1.03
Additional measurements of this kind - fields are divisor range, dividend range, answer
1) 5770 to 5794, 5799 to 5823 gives 1.07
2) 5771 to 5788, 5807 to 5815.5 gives 1.07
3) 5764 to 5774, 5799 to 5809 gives 1.08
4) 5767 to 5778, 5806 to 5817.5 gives 1.03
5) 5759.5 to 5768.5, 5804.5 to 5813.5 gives 0.99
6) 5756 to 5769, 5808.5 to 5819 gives 0.99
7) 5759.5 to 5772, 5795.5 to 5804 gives 1.04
